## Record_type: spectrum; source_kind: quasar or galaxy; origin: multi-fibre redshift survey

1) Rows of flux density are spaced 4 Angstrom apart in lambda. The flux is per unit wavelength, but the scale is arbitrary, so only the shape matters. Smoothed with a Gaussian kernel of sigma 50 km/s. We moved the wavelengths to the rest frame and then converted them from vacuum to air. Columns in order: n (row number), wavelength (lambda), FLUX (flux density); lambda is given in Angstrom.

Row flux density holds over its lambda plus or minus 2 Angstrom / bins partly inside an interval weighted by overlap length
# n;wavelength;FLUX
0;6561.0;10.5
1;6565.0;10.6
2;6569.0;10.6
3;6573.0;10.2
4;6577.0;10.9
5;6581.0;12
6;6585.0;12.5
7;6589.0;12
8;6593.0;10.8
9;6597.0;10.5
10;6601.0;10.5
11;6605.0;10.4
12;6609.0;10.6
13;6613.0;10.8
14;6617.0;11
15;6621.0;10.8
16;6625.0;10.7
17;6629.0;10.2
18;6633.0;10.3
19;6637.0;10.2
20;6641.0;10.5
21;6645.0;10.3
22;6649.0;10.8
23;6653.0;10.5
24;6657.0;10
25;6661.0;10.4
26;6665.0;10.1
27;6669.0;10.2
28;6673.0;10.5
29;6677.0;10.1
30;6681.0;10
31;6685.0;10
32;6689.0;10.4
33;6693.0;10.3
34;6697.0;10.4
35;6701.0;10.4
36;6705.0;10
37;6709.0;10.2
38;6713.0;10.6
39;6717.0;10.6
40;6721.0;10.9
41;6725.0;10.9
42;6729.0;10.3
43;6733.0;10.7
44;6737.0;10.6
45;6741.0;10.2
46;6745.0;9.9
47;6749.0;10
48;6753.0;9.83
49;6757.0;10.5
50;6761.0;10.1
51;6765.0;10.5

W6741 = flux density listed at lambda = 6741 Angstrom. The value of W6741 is 10.2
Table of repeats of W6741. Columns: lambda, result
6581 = 12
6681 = 10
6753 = 9.83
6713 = 10.6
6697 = 10.4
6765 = 10.5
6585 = 12.5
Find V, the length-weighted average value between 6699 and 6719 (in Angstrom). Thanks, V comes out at 10.4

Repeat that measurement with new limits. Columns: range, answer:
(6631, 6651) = 10.4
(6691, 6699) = 10.4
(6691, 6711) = 10.3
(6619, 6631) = 10.6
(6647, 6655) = 10.7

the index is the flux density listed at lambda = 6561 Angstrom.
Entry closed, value 10.5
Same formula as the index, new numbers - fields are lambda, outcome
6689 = 10.4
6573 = 10.2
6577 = 10.9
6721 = 10.9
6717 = 10.6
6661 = 10.4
